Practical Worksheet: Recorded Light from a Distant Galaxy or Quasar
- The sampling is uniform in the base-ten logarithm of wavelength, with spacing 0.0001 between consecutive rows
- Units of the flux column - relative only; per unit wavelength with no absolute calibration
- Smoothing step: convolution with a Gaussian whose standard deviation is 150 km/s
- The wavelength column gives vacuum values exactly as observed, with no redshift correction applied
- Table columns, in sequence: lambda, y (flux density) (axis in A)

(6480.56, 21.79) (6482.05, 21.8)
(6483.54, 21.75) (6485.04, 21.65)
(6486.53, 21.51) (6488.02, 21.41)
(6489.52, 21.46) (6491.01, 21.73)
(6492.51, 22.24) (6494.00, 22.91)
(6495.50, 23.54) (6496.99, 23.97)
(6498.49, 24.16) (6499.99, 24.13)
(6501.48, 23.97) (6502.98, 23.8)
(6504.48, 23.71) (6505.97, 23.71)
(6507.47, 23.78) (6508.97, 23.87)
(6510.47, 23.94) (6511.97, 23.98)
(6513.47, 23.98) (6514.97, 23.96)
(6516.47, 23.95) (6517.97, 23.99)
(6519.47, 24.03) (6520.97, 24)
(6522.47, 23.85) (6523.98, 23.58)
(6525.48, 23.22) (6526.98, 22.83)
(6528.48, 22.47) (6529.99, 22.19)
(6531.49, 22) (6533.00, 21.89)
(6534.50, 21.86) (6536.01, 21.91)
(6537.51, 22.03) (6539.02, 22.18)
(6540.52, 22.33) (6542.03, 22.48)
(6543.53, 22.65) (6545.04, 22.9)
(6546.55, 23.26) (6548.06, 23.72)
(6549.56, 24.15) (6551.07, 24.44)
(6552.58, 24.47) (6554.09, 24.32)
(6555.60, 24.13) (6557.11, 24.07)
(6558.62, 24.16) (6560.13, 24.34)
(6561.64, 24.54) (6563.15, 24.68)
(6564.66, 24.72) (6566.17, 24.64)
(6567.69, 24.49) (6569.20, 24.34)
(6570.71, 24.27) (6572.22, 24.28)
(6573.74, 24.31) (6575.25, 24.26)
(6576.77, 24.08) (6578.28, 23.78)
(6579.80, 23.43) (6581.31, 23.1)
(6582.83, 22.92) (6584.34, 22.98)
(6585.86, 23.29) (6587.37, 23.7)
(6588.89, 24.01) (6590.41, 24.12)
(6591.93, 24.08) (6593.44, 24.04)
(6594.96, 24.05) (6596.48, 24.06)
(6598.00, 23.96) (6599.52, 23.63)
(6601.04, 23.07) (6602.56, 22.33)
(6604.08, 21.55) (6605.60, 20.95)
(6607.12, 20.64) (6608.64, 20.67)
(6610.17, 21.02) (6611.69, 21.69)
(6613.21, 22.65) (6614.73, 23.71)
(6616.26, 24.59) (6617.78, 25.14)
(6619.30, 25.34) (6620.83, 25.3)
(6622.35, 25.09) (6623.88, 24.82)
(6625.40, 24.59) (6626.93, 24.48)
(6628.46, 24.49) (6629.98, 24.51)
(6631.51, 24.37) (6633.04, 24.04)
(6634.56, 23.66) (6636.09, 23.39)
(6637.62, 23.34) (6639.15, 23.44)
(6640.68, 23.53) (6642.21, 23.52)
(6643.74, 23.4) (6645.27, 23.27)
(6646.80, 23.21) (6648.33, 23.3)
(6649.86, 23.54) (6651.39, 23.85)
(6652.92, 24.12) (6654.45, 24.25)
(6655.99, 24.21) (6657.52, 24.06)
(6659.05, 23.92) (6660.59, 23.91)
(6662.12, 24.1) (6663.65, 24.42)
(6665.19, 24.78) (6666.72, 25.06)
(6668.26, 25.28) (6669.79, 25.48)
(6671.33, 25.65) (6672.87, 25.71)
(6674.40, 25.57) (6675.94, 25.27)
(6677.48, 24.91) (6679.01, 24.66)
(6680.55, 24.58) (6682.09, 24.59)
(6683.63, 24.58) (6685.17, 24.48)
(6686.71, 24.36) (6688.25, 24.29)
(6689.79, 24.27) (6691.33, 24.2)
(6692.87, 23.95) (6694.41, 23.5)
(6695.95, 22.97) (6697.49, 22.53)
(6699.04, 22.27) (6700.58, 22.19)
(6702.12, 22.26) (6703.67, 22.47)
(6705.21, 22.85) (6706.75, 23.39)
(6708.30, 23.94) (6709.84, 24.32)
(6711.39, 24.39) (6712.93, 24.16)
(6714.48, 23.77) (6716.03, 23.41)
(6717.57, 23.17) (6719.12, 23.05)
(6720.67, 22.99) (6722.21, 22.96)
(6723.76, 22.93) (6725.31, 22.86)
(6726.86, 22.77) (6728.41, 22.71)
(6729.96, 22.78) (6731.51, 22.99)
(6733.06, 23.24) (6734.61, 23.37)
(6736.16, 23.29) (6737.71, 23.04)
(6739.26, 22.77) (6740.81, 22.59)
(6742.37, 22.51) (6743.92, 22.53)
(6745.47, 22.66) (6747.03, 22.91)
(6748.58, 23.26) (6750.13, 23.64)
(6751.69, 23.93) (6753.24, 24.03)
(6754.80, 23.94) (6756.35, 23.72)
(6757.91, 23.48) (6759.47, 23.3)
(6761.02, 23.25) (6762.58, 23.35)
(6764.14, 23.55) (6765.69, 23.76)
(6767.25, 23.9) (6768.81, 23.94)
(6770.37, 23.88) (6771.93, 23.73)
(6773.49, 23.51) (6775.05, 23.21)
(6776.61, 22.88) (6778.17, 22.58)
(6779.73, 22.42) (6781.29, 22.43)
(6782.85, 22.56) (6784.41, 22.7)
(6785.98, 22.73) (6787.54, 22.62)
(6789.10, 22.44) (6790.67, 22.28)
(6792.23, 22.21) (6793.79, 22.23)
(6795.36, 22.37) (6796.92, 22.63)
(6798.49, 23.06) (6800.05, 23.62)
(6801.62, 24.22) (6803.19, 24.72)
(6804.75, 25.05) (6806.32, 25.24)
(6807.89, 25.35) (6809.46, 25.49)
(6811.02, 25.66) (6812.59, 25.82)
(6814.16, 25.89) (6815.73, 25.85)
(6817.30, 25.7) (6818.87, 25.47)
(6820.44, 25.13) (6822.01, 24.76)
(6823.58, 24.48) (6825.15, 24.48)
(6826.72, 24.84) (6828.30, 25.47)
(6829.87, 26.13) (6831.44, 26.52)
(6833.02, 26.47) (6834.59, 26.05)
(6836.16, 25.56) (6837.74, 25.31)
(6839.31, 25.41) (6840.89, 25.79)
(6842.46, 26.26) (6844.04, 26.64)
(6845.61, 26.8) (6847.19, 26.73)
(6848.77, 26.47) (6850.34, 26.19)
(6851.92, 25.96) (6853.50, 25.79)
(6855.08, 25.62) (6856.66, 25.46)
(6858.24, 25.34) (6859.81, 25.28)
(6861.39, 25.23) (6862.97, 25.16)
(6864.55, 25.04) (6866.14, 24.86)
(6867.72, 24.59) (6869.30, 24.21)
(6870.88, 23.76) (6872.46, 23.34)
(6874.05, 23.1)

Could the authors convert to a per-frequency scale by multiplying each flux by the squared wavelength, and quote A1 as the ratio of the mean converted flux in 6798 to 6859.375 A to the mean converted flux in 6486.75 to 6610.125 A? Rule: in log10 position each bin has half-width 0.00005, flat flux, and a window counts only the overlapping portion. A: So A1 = 1.2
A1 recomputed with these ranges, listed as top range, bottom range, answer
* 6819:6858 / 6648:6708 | 1.12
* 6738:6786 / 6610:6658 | 1.01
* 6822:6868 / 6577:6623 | 1.18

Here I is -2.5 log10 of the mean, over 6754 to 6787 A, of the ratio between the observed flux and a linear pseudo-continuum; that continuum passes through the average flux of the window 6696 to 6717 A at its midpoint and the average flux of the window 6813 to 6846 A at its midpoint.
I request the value 0.06 mag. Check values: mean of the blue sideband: 23.2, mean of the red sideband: 25.7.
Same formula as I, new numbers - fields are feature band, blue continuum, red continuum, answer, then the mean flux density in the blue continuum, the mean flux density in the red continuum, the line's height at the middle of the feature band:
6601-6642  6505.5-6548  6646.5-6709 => 0.01 mag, 23.1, 24.1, 23.7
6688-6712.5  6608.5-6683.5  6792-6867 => 0.05 mag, 24.2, 25.2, 24.5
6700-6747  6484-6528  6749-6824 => 0.03 mag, 23.3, 23.8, 23.7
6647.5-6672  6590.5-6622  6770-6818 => -0.05 mag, 23.2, 23.7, 23.3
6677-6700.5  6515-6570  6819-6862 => 0.03 mag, 23.5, 25.7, 24.6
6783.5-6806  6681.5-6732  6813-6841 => 0.08 mag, 23.4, 25.5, 24.9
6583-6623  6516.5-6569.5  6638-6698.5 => 0.02 mag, 23.5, 24.2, 23.8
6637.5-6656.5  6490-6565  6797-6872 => 0.03 mag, 23.4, 25.3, 24.2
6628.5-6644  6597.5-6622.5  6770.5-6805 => -0.04 mag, 23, 23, 23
